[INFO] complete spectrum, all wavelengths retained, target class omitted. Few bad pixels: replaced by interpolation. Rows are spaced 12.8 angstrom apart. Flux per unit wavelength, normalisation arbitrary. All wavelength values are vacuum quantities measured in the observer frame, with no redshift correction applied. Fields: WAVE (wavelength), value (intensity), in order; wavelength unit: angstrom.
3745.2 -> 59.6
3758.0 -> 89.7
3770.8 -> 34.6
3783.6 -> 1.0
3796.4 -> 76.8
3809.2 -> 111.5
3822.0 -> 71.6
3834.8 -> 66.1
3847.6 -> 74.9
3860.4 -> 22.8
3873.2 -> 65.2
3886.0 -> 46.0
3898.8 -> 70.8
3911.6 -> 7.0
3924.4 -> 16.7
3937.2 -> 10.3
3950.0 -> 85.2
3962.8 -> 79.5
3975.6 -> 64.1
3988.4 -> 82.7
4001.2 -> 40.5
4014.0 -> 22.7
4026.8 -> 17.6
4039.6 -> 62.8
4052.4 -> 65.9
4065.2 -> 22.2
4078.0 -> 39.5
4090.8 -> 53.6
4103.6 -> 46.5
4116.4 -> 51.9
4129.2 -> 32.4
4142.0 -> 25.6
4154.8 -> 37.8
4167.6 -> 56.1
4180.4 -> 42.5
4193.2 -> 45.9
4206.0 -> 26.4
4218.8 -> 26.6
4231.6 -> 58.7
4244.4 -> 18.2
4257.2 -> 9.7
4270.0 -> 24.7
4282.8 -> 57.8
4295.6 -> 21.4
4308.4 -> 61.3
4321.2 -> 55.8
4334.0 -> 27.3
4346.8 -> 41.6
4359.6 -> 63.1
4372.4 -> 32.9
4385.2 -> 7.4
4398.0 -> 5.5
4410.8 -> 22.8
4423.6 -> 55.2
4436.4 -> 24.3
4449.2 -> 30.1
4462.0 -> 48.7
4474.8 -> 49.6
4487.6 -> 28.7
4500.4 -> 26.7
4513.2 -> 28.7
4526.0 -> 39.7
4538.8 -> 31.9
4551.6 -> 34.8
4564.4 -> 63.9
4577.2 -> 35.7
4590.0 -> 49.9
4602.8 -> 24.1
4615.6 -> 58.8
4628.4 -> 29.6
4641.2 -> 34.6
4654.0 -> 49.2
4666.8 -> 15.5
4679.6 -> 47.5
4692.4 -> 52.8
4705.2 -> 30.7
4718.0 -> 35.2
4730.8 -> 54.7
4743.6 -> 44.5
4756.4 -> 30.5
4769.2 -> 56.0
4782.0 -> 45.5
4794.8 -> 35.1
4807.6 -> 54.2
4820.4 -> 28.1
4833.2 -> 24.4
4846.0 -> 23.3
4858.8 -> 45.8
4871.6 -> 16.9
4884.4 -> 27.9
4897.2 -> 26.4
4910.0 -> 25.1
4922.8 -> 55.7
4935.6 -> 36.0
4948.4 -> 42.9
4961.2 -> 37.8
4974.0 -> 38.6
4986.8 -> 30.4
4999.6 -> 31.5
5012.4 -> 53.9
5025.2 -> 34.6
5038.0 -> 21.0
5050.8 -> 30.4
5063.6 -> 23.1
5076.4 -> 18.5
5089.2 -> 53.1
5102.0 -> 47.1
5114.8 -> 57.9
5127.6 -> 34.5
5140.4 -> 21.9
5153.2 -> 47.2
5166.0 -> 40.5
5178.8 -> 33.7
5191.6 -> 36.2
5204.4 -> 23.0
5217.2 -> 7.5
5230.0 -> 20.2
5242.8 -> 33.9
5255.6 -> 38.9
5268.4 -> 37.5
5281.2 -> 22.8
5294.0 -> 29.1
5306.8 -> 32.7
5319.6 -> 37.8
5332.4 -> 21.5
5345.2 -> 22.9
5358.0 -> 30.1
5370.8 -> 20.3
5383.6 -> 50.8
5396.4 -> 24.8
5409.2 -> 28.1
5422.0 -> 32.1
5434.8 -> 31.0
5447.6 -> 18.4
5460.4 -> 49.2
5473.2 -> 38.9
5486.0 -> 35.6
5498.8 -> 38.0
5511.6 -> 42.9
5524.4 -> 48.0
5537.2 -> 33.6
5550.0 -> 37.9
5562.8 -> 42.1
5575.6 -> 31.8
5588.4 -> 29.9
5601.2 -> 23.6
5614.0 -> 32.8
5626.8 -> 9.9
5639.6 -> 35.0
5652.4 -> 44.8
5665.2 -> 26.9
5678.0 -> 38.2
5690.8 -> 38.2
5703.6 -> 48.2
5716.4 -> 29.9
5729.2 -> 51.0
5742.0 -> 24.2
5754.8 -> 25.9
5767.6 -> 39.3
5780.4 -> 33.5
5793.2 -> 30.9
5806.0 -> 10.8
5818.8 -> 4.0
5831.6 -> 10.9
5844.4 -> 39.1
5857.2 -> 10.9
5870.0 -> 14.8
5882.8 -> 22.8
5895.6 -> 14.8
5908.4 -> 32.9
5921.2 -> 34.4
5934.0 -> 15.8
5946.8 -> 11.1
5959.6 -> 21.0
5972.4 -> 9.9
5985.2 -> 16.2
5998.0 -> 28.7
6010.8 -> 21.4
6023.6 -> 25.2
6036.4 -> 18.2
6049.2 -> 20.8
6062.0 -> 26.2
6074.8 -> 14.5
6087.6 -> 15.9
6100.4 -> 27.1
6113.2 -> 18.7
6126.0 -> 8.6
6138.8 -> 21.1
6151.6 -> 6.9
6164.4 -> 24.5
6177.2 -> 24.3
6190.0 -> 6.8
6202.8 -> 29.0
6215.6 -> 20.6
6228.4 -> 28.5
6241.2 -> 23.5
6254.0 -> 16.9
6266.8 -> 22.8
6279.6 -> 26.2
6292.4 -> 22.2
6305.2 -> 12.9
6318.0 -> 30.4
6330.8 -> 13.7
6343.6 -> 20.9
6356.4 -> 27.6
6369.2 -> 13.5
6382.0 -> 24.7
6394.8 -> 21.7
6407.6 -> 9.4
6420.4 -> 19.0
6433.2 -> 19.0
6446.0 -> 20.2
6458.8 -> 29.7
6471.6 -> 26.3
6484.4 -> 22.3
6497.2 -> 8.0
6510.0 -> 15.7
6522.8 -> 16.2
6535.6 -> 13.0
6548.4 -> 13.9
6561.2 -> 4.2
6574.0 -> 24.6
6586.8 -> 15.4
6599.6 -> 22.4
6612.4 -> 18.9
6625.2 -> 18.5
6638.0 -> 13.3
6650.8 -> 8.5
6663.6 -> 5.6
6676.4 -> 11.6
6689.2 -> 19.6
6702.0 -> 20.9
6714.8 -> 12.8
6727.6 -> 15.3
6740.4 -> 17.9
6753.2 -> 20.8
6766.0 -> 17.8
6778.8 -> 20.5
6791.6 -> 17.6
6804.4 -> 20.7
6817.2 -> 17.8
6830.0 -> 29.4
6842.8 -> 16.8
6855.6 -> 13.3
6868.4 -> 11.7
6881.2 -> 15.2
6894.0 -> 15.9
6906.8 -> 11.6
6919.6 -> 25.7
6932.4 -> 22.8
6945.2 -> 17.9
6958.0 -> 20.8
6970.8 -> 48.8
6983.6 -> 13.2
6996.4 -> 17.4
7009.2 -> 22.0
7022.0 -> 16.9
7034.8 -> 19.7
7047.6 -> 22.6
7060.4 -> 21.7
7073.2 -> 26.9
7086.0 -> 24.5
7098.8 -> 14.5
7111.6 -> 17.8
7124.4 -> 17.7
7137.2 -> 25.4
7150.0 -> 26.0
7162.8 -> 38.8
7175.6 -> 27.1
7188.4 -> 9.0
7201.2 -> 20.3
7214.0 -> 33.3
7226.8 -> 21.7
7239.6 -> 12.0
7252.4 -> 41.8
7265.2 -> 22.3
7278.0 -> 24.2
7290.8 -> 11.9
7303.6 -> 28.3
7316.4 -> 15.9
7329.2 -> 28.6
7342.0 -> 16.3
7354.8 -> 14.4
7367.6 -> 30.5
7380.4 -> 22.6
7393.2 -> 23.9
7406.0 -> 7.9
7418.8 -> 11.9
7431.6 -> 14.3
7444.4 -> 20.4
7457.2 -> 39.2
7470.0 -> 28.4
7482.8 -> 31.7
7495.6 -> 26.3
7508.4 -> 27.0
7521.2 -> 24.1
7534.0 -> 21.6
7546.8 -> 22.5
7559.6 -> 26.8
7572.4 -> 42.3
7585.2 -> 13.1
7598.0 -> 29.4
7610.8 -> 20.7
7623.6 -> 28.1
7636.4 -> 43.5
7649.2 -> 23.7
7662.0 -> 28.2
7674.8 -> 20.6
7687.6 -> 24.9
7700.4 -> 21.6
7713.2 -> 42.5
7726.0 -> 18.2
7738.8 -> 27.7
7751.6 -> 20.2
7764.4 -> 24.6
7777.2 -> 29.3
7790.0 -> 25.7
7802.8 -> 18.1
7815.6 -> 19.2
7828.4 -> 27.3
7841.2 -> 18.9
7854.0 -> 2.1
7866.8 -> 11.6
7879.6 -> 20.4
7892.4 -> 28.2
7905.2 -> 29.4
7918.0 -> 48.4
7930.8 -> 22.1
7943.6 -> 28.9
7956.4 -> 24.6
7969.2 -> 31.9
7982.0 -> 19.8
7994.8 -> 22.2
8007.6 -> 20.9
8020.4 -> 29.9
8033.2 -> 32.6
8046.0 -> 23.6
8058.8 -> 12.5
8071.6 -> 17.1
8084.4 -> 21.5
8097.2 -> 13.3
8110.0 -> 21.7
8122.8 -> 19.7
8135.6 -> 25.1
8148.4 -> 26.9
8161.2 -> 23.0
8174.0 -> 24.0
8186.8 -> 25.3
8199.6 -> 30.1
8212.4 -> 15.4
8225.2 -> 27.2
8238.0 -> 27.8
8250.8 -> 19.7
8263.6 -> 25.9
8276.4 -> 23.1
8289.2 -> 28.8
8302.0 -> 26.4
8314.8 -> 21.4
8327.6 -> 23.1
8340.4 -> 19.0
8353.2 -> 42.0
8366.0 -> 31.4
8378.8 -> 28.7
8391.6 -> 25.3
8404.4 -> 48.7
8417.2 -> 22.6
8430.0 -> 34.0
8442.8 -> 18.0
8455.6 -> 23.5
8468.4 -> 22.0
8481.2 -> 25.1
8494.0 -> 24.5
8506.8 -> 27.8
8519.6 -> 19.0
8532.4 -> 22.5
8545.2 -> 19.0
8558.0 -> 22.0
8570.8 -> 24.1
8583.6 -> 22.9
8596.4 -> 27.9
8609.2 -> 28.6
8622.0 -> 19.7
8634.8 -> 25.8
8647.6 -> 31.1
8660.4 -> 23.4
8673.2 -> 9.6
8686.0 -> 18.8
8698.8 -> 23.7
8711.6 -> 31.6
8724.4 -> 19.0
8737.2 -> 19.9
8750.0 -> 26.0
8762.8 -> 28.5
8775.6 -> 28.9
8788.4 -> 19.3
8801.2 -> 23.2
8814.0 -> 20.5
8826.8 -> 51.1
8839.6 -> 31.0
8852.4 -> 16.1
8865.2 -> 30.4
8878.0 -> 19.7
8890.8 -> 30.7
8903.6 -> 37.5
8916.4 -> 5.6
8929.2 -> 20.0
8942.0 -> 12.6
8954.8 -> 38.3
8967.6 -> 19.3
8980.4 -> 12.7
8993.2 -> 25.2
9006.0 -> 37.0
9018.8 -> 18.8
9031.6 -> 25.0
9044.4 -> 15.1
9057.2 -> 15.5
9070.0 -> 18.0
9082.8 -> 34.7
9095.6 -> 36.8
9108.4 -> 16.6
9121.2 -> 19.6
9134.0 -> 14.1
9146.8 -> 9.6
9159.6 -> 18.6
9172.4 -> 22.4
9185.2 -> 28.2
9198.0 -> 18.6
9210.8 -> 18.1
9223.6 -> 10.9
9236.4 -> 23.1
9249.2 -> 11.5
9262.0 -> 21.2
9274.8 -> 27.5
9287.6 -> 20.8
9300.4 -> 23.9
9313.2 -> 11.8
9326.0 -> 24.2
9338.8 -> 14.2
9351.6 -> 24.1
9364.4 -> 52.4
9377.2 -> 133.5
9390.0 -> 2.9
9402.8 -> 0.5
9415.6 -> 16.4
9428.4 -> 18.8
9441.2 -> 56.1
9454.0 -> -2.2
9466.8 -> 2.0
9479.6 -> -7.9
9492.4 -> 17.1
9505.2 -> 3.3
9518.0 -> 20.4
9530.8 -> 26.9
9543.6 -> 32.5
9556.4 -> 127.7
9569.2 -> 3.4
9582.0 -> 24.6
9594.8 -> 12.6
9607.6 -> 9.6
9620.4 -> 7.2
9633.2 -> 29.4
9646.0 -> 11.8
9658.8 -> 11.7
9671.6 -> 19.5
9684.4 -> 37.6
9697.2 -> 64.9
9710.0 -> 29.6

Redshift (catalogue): 0.869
